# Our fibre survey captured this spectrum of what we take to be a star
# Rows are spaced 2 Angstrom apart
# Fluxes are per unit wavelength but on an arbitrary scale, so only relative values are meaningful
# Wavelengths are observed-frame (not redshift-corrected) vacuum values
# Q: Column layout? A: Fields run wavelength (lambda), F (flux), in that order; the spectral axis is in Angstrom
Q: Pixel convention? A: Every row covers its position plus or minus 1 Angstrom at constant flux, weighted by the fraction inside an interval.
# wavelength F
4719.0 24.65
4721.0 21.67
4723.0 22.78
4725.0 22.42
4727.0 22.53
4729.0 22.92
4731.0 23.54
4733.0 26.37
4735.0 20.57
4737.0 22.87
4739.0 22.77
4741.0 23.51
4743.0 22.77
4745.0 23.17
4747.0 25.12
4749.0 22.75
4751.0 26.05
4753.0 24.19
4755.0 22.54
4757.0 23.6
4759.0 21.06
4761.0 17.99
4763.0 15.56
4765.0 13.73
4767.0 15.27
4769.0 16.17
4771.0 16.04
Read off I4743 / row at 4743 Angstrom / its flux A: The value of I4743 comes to 22.77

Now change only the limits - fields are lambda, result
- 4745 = 23.17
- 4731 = 23.54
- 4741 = 23.51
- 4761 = 17.99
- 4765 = 13.73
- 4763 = 15.56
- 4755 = 22.54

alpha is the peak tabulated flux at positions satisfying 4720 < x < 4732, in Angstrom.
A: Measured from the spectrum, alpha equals 23.54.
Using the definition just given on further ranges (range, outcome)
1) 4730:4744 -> 26.37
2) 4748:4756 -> 26.05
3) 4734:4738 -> 22.87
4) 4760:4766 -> 17.99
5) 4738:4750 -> 25.12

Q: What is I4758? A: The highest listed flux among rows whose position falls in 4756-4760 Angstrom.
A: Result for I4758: 23.6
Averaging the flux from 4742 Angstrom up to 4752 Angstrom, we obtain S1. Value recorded 24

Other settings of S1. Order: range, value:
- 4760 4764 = 16.8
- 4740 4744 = 23.1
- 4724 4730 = 22.6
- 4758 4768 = 16.7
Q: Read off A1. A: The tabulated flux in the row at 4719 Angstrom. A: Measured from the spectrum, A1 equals 24.65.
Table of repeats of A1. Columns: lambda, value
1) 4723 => 22.78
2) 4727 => 22.53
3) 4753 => 24.19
